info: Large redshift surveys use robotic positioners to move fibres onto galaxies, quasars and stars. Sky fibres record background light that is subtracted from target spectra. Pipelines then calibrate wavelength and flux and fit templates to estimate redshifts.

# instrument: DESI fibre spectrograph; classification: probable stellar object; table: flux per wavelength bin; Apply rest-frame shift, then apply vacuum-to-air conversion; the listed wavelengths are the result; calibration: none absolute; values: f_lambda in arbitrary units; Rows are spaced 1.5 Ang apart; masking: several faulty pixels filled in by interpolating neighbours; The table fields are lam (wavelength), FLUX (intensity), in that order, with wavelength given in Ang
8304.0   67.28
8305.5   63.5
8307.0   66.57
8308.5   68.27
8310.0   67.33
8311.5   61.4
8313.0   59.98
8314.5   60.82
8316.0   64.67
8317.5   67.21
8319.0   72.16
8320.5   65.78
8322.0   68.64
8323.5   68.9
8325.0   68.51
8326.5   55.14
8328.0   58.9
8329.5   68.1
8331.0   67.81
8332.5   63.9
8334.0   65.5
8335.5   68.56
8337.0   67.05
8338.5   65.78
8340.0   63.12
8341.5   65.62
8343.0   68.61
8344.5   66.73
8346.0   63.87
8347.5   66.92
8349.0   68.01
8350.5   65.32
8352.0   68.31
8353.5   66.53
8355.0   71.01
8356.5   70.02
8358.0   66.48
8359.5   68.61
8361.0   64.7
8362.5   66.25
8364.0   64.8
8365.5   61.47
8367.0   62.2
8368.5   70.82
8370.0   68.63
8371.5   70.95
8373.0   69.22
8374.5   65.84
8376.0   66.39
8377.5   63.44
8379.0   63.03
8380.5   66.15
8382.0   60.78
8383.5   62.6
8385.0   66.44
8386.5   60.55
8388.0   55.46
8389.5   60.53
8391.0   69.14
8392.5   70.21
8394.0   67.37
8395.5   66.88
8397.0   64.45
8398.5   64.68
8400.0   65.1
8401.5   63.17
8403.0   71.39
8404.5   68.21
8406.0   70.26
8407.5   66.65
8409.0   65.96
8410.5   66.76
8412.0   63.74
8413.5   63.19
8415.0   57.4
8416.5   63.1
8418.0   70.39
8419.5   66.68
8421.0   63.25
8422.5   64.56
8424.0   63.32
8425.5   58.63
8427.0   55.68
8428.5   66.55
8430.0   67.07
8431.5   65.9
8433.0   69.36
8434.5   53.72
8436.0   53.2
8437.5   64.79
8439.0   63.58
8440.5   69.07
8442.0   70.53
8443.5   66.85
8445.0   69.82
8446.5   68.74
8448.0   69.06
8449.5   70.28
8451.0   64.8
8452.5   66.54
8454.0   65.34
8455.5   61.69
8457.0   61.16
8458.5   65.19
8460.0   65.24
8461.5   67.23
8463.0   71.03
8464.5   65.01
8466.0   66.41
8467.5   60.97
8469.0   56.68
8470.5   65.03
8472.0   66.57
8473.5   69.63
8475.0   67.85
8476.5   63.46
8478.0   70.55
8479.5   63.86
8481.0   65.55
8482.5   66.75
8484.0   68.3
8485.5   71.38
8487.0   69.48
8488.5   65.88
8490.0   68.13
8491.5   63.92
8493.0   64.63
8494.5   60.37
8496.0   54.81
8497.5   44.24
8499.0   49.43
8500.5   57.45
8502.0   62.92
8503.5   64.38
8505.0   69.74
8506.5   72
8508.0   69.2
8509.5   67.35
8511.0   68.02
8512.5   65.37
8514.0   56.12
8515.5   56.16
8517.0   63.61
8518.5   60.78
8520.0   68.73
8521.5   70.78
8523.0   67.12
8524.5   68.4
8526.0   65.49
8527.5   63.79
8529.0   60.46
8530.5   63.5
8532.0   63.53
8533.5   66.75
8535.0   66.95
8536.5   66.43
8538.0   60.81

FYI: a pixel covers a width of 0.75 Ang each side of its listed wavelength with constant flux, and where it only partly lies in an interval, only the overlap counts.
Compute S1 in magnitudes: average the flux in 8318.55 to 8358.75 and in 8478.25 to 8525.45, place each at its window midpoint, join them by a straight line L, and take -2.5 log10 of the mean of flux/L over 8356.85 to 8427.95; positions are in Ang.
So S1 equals 0.011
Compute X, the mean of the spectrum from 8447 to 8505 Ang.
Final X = 64.3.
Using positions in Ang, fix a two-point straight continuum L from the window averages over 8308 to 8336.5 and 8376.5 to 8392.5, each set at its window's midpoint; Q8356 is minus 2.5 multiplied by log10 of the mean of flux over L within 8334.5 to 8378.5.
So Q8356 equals -0.042 mag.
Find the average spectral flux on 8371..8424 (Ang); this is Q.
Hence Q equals 65.2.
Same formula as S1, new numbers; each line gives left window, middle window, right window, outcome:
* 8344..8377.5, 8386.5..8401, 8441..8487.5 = 0.04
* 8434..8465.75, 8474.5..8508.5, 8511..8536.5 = 0.01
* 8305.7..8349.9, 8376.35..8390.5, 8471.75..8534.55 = 0.05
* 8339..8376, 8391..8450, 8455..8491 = 0.02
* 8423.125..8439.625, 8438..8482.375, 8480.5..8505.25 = -0.07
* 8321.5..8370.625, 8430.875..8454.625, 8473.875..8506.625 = -0.02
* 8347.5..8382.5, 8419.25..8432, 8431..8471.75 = 0.04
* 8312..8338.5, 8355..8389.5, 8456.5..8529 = 0.00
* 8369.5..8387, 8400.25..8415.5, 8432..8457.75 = -0.01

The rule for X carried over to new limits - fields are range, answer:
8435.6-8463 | 66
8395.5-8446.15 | 64.8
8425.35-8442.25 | 63.1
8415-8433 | 64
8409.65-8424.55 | 64.3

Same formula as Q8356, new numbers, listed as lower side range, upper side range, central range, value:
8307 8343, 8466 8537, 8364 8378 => -0.02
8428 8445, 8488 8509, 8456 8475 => -0.03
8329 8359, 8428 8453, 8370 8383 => 0.01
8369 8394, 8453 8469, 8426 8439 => 0.05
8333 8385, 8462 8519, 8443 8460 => -0.03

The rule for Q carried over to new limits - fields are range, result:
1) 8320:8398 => 65.8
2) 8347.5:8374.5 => 67.2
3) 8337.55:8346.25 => 65.8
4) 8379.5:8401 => 64.3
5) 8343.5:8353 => 66.6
